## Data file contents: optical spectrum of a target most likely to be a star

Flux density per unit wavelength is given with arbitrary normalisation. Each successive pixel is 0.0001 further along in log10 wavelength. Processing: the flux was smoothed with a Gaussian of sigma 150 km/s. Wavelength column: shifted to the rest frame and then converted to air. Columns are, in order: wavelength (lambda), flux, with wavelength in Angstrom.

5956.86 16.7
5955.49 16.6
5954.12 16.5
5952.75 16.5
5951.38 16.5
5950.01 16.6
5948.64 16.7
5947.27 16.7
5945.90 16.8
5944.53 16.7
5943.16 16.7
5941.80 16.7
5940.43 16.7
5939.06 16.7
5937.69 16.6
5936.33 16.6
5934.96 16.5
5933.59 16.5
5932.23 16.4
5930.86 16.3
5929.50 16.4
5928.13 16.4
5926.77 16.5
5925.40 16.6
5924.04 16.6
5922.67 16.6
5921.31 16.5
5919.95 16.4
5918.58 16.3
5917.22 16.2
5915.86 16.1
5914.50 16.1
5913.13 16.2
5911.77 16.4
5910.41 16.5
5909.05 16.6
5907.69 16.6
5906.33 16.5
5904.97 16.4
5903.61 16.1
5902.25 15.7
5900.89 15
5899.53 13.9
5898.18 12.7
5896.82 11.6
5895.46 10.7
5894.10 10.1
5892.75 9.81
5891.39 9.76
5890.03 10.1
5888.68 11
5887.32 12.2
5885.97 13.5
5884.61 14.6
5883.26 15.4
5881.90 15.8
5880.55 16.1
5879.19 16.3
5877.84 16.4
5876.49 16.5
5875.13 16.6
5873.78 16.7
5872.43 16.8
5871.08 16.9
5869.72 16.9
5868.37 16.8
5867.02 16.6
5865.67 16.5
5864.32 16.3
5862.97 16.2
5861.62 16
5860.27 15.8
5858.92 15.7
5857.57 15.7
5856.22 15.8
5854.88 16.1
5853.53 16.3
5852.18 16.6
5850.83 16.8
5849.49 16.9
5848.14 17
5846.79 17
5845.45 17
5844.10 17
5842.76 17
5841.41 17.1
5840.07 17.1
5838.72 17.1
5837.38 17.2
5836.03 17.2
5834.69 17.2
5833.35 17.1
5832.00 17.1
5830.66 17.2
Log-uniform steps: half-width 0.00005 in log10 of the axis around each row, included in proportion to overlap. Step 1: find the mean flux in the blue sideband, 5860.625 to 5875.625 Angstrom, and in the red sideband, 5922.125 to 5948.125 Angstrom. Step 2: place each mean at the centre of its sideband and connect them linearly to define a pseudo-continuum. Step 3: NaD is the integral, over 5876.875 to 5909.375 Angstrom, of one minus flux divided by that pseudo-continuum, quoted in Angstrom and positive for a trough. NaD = 5.3 Angstrom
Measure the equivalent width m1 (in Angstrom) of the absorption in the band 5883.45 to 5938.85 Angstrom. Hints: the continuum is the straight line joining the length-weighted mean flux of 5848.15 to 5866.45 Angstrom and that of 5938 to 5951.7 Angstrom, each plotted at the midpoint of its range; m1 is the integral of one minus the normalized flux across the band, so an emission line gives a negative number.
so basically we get 5.2 Angstrom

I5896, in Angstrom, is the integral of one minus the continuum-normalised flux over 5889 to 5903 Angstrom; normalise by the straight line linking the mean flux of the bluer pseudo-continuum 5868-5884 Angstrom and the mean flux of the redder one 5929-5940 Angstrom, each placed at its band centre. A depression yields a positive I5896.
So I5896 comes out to 3.8 Angstrom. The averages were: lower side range 16.4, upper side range 16.5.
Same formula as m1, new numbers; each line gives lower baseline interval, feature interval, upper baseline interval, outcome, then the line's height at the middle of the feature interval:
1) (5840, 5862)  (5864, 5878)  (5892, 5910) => -1.03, 15.5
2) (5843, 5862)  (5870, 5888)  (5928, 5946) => 0.84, 16.5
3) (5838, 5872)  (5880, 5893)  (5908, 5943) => 2.86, 16.5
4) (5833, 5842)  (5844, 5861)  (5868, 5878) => 0.55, 17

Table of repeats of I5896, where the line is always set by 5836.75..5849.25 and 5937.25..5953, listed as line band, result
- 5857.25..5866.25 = 0.5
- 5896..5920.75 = 1.8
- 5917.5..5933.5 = 0.3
